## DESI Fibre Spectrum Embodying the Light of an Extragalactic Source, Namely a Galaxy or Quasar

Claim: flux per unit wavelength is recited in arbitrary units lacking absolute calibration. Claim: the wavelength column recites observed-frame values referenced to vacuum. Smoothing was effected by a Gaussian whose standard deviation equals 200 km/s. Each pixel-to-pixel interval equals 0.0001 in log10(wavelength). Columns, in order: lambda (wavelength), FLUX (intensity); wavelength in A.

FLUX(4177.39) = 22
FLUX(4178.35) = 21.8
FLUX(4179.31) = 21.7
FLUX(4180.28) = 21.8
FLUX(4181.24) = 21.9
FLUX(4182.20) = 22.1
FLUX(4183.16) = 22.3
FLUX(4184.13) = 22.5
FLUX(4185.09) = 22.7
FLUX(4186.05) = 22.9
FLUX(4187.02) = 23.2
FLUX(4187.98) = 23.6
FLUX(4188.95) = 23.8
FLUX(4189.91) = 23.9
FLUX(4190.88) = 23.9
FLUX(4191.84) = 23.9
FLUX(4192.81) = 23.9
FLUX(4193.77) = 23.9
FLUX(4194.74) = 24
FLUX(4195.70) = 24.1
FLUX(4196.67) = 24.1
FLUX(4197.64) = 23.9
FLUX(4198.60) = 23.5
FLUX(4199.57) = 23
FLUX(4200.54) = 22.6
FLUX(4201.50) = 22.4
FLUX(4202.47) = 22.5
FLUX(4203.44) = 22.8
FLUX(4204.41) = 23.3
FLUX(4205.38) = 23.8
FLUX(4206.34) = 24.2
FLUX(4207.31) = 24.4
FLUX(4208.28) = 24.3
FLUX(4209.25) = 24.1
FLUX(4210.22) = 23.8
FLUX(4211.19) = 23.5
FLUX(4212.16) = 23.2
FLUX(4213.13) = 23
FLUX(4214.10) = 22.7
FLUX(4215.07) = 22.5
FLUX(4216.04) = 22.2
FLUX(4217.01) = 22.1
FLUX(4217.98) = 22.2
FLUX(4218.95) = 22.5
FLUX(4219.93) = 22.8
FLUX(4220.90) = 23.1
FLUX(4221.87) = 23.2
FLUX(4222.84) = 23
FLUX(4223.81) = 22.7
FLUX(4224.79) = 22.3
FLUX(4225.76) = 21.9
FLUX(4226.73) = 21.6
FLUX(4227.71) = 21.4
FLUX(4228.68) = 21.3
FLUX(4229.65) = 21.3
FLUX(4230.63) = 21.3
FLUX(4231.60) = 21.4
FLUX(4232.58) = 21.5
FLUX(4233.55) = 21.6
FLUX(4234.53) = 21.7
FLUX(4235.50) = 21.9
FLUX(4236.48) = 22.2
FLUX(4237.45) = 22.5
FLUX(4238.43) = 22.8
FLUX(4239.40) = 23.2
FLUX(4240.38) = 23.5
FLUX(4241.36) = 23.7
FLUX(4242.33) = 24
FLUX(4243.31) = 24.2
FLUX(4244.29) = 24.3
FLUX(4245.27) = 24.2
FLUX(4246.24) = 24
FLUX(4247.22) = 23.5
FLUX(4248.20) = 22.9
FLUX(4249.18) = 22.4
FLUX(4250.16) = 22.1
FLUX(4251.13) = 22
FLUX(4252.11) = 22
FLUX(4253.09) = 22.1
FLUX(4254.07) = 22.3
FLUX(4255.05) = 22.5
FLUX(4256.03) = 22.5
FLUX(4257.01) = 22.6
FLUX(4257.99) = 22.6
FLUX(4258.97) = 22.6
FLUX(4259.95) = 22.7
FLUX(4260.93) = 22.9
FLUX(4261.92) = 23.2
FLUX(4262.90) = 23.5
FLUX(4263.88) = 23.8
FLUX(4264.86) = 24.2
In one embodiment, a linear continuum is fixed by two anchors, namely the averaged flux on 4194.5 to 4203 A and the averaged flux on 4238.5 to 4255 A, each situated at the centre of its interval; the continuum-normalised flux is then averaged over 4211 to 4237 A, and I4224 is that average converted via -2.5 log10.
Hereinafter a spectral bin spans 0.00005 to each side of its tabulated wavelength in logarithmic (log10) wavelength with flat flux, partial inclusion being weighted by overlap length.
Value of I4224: 0.05 mag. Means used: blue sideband 23.3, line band 22.2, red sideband 23.1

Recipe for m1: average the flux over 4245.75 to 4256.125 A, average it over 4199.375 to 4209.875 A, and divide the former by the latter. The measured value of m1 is 1.0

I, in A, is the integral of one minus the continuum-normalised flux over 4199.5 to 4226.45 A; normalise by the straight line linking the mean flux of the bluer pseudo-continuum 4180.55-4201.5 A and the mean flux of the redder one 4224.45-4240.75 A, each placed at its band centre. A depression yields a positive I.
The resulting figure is -0.5 A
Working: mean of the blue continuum 23.3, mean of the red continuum 22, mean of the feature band 23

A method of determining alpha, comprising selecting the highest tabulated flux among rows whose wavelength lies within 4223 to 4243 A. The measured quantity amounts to 24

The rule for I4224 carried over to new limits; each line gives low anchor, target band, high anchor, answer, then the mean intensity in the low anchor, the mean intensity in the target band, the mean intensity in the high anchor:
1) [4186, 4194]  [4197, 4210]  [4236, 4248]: 0.01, 23.7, 23.5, 23.5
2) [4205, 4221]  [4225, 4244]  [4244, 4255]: 0.03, 23.2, 22.3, 22.9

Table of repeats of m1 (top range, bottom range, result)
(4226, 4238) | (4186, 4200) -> 0.91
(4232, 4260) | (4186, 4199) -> 0.96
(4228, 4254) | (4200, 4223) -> 0.98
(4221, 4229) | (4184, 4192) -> 0.95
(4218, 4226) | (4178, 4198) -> 0.98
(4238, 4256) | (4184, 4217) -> 0.99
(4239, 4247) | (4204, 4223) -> 1.03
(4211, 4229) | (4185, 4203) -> 0.96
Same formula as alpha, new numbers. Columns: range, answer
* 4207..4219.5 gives 24.4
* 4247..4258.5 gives 23.5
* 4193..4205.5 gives 24.1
